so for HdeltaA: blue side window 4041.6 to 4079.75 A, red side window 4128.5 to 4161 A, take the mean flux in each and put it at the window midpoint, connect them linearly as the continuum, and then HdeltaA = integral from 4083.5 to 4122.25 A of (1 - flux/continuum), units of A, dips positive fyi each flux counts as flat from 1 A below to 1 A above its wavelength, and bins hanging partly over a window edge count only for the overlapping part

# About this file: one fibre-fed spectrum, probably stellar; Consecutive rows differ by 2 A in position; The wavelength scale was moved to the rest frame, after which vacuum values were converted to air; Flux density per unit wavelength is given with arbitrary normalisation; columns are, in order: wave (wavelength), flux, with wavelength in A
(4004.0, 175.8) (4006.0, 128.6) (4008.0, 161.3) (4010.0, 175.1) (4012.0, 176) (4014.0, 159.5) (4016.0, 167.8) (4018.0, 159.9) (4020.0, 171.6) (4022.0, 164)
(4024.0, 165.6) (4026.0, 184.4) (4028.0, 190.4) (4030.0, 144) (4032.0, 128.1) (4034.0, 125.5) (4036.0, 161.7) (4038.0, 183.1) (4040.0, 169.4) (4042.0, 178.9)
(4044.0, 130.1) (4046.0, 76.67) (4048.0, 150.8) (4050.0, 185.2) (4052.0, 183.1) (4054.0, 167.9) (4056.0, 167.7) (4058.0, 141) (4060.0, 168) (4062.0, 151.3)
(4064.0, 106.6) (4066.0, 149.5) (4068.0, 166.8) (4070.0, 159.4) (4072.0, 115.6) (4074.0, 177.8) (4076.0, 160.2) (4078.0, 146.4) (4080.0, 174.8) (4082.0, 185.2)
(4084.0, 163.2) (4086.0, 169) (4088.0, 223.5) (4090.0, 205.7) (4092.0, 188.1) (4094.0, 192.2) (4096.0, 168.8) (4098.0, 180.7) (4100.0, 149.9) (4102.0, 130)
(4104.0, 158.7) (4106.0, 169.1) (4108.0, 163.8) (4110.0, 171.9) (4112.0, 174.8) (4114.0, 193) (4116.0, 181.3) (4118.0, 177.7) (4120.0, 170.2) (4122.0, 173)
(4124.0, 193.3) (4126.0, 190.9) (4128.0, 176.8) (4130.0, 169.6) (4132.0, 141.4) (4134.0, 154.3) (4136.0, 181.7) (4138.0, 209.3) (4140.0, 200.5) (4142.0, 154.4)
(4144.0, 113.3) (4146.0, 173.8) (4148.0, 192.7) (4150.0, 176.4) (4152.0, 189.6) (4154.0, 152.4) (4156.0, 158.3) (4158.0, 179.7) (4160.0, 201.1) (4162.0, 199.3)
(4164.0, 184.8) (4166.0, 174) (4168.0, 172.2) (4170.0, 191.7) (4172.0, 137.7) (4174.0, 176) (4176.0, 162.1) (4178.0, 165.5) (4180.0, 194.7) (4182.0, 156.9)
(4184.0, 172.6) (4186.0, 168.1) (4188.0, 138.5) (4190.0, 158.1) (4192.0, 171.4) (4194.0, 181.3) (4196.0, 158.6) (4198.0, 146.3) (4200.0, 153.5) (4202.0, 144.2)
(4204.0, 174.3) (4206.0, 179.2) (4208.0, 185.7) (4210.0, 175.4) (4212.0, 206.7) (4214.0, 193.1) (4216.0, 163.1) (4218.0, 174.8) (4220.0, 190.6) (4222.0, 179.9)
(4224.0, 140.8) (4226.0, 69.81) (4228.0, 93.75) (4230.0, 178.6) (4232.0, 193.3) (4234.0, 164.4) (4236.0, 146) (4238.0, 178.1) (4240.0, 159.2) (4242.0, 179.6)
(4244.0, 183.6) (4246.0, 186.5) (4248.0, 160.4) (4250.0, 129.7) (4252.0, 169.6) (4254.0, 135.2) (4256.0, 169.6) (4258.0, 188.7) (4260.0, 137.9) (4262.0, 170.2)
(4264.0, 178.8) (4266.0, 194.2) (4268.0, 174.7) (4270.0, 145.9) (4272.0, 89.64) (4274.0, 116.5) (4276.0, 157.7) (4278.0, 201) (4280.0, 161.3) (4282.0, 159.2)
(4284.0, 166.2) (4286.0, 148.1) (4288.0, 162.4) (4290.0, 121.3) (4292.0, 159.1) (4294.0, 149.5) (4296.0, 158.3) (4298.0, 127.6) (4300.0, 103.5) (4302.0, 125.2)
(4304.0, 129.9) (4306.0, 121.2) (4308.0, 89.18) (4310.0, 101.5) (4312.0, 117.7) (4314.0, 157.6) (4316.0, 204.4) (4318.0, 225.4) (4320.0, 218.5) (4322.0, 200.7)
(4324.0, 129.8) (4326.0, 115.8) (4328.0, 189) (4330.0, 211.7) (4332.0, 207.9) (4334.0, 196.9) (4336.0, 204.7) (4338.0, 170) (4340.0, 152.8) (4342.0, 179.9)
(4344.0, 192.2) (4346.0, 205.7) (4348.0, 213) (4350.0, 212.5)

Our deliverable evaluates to -3.3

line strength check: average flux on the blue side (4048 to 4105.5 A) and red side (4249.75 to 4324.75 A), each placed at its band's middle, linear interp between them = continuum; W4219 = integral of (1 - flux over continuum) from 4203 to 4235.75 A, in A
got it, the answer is -1.9 A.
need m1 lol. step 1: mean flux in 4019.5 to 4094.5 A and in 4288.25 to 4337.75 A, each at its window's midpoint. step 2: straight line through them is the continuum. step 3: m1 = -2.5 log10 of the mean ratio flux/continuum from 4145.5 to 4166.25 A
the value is -0.130 mag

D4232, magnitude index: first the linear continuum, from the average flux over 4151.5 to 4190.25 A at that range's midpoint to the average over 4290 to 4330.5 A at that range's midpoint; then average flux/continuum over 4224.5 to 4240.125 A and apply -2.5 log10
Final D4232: 0.11 mag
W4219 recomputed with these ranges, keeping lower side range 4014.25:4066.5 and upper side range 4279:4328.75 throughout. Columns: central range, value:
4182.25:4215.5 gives -3.6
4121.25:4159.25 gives -4.7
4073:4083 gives -0.8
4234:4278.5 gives -3.0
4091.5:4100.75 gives -1.2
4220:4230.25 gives 1.1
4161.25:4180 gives -2.6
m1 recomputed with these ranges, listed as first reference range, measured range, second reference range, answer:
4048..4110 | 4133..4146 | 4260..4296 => -0.04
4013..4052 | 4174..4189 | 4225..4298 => -0.06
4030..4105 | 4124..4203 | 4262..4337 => -0.07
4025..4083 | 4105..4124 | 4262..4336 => -0.13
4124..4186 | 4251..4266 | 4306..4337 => 0.03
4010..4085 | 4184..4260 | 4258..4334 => -0.05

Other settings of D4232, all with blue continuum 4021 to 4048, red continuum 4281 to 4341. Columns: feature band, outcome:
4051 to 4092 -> -0.07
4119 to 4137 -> -0.11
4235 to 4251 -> -0.06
